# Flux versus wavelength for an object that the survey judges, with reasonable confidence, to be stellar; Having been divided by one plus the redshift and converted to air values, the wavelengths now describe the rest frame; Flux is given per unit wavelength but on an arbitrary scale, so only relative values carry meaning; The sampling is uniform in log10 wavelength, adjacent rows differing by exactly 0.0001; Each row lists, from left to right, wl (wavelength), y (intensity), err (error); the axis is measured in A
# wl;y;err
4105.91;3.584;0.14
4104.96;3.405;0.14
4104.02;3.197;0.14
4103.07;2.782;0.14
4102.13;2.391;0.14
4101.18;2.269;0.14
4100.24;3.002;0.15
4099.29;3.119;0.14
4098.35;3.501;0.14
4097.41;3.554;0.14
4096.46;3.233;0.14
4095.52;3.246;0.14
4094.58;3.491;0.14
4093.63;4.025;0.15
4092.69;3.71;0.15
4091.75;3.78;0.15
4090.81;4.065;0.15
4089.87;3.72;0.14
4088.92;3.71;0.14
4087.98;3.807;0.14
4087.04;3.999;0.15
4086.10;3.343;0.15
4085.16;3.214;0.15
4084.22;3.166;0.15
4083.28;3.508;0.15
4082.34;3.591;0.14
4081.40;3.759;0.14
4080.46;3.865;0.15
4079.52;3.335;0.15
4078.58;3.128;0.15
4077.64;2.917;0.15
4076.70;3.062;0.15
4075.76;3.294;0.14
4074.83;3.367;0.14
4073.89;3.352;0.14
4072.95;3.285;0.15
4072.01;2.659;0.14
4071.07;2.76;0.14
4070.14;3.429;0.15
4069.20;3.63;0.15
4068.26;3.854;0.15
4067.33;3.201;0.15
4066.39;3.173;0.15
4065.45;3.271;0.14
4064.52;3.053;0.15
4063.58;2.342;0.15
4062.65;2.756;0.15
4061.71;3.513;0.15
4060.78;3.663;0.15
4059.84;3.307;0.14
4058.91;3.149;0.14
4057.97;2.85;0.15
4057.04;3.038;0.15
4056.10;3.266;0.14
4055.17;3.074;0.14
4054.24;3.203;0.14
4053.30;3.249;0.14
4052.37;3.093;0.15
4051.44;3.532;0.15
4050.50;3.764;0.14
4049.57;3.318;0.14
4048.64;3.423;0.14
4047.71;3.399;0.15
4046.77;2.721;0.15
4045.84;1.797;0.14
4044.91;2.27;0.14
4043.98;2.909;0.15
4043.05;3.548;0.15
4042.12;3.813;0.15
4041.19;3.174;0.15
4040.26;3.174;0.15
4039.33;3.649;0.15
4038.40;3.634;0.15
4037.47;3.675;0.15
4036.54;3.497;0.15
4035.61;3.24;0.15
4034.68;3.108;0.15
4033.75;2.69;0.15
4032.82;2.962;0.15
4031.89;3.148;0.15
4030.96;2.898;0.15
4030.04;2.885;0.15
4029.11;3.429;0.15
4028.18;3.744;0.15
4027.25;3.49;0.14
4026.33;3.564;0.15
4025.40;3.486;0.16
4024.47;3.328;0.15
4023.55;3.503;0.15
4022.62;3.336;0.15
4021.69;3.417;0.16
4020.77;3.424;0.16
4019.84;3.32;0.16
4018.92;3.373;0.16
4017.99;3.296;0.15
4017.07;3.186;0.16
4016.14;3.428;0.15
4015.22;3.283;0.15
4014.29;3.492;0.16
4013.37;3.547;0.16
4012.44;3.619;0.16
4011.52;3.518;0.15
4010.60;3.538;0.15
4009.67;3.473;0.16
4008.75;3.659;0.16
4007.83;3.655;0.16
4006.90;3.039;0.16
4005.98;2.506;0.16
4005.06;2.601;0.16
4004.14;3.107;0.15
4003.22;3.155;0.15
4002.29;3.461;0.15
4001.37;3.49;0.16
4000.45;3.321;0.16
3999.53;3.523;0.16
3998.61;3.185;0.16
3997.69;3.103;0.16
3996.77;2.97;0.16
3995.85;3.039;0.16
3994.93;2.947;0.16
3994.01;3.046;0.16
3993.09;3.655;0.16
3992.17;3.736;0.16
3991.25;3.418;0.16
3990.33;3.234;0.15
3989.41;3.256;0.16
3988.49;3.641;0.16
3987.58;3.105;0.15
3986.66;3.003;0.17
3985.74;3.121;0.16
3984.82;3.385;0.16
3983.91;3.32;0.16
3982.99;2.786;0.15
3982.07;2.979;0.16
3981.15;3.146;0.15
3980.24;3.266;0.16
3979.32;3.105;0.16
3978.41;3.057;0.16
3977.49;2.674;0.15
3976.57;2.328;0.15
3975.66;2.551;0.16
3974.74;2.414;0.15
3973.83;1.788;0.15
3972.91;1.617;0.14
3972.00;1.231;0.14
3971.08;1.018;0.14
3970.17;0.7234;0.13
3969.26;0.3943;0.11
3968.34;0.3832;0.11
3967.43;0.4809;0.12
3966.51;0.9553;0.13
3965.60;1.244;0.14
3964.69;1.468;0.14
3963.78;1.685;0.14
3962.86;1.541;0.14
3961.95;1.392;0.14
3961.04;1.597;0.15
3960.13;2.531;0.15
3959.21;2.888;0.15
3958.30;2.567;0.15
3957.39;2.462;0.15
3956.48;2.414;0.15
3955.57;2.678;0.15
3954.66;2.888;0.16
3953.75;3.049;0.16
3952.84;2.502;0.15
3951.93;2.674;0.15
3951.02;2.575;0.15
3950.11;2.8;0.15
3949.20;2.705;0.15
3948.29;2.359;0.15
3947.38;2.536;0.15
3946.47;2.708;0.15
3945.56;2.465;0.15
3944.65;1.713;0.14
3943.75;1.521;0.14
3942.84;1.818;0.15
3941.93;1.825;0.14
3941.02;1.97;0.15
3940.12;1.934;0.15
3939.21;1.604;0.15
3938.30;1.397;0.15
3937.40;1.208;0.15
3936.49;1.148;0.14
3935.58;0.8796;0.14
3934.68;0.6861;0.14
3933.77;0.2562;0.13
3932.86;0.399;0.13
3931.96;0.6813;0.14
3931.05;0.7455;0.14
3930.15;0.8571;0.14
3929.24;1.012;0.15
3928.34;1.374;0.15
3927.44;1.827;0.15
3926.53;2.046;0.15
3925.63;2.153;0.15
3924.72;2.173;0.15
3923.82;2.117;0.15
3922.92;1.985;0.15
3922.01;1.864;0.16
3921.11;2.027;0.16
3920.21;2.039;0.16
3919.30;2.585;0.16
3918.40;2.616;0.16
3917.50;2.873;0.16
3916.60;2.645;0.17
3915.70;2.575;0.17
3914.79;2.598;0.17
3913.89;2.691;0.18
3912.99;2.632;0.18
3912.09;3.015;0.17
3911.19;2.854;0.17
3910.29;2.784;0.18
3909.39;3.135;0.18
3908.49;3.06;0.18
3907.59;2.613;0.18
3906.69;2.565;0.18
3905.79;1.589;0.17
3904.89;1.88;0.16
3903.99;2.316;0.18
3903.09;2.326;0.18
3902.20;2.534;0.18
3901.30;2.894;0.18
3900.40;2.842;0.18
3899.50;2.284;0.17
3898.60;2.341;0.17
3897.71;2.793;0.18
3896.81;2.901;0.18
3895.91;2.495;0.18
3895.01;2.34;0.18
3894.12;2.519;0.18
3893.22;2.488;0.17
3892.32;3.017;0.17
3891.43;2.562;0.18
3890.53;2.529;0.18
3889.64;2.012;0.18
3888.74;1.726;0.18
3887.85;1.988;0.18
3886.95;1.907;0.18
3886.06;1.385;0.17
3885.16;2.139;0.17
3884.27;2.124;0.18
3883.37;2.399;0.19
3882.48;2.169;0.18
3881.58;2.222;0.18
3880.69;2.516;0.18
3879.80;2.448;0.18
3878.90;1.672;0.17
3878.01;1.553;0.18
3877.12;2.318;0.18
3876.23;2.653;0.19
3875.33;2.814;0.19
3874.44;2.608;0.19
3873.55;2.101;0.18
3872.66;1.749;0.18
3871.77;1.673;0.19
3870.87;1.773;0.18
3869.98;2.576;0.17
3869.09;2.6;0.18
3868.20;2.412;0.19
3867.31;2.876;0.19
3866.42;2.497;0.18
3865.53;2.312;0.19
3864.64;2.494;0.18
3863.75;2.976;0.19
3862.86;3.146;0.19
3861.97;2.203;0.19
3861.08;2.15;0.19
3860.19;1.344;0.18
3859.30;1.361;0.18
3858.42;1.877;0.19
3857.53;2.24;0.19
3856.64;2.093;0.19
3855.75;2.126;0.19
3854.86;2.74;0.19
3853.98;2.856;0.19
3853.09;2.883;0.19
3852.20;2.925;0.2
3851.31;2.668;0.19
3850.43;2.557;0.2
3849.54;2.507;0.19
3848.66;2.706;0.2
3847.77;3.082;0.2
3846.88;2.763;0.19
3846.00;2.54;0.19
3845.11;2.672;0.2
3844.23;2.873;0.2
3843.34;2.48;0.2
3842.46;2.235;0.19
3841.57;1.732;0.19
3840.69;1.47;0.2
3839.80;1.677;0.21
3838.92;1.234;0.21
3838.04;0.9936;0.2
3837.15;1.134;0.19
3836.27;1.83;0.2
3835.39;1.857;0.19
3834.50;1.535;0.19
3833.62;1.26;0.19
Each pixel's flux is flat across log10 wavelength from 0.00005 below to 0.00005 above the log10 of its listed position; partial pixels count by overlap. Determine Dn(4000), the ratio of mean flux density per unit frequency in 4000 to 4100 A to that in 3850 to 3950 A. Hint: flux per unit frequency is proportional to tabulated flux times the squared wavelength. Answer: 1.6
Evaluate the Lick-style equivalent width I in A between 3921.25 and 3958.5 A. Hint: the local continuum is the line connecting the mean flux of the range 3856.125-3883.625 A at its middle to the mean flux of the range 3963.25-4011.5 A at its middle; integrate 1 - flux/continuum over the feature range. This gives 9.6 A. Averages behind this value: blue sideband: 2.25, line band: 1.87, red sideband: 2.68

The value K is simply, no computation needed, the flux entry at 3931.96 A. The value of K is 0.6813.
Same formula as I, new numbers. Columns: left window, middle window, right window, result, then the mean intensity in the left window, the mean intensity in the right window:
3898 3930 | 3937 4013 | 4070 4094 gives 6.5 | 2.36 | 3.46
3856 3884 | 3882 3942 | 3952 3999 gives 6.1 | 2.25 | 2.45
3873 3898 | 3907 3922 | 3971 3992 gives -1.2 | 2.29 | 2.8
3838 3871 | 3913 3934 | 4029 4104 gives 6.2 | 2.36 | 3.26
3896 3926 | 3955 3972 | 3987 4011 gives 7.9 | 2.49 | 3.26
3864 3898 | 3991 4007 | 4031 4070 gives -1.4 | 2.3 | 3.2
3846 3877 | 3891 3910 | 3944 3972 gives -2.7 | 2.42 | 1.96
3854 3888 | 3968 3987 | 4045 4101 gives 3.4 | 2.23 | 3.3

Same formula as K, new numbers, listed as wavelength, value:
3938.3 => 1.397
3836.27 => 1.83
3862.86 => 3.146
